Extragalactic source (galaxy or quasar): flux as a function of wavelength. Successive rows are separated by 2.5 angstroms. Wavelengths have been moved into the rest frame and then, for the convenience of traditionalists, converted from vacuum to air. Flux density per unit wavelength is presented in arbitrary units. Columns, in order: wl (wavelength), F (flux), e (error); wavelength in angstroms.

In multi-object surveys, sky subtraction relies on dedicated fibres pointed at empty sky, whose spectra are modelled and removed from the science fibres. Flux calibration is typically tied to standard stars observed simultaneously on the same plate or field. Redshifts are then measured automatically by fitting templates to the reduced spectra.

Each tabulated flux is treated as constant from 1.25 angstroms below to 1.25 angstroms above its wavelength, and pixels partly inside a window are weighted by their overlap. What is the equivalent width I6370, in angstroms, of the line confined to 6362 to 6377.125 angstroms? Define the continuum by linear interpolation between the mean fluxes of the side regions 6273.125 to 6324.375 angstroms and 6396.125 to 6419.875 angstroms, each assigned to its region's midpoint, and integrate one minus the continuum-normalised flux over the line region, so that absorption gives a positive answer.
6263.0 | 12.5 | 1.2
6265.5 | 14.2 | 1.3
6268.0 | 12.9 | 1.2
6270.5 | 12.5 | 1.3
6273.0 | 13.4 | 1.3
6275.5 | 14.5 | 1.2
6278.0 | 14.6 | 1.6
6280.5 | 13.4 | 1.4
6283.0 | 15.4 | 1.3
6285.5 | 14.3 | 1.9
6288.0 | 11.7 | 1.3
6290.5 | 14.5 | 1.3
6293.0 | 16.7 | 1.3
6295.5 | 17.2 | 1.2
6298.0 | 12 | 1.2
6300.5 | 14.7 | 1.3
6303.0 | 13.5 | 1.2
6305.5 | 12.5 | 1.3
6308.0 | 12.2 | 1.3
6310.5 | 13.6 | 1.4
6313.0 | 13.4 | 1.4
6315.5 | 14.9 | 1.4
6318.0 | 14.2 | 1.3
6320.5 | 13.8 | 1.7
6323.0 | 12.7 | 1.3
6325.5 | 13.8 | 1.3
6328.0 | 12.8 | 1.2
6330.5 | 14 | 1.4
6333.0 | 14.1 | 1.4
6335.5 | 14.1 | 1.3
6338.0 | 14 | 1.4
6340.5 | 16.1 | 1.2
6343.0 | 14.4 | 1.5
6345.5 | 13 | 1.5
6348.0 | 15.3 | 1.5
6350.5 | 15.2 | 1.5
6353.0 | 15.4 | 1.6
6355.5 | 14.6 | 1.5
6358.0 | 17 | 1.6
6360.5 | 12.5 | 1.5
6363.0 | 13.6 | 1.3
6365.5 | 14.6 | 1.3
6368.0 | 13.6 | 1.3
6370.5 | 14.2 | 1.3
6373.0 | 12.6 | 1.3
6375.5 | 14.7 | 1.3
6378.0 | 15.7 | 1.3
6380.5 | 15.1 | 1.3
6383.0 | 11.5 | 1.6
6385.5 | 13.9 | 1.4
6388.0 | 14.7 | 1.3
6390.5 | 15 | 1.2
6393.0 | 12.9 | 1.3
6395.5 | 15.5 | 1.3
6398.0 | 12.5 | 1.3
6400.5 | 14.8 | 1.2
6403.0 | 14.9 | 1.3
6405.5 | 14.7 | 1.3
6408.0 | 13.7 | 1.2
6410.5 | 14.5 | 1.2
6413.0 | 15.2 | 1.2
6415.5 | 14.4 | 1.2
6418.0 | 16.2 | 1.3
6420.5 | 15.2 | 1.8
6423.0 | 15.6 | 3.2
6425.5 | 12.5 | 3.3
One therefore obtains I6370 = 0.5 angstroms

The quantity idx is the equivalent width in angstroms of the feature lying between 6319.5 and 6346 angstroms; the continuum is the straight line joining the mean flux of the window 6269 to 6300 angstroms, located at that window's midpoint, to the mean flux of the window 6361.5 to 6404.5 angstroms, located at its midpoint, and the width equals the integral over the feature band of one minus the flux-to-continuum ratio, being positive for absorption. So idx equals 0.4 angstroms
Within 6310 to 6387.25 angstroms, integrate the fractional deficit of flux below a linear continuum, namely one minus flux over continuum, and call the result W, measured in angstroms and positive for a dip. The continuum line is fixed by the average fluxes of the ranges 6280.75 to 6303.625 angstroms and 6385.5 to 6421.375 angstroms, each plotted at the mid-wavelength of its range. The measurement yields 1.8 angstroms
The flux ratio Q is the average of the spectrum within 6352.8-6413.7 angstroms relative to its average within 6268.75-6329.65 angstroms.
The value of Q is 1.0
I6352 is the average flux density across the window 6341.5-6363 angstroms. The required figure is 14.6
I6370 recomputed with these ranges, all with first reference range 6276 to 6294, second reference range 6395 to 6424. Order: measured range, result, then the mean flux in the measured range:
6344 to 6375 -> 0.6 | 14.3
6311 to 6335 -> 1.2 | 13.8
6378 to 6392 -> 0.5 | 14.2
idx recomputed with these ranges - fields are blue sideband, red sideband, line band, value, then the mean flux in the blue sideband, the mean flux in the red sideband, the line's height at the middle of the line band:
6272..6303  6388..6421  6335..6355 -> -0.4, 14.3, 14.6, 14.5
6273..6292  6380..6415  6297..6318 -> 1.0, 14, 14.2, 14.1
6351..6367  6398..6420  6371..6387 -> 0.8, 14.6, 14.7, 14.7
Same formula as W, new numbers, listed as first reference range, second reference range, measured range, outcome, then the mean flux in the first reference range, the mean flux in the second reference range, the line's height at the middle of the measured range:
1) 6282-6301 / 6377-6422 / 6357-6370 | 0.3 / 14.5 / 14.5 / 14.5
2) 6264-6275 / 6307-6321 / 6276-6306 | -1.7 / 13.3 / 13.7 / 13.5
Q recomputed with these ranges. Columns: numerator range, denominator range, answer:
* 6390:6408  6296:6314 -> 1.07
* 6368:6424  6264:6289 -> 1.05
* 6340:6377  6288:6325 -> 1.04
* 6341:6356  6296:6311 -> 1.11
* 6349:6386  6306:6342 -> 1.03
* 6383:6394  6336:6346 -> 0.96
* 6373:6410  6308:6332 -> 1.04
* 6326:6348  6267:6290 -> 1.03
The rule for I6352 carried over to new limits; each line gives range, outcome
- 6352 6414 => 14.3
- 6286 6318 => 13.9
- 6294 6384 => 14.1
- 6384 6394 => 14.1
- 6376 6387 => 14.1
